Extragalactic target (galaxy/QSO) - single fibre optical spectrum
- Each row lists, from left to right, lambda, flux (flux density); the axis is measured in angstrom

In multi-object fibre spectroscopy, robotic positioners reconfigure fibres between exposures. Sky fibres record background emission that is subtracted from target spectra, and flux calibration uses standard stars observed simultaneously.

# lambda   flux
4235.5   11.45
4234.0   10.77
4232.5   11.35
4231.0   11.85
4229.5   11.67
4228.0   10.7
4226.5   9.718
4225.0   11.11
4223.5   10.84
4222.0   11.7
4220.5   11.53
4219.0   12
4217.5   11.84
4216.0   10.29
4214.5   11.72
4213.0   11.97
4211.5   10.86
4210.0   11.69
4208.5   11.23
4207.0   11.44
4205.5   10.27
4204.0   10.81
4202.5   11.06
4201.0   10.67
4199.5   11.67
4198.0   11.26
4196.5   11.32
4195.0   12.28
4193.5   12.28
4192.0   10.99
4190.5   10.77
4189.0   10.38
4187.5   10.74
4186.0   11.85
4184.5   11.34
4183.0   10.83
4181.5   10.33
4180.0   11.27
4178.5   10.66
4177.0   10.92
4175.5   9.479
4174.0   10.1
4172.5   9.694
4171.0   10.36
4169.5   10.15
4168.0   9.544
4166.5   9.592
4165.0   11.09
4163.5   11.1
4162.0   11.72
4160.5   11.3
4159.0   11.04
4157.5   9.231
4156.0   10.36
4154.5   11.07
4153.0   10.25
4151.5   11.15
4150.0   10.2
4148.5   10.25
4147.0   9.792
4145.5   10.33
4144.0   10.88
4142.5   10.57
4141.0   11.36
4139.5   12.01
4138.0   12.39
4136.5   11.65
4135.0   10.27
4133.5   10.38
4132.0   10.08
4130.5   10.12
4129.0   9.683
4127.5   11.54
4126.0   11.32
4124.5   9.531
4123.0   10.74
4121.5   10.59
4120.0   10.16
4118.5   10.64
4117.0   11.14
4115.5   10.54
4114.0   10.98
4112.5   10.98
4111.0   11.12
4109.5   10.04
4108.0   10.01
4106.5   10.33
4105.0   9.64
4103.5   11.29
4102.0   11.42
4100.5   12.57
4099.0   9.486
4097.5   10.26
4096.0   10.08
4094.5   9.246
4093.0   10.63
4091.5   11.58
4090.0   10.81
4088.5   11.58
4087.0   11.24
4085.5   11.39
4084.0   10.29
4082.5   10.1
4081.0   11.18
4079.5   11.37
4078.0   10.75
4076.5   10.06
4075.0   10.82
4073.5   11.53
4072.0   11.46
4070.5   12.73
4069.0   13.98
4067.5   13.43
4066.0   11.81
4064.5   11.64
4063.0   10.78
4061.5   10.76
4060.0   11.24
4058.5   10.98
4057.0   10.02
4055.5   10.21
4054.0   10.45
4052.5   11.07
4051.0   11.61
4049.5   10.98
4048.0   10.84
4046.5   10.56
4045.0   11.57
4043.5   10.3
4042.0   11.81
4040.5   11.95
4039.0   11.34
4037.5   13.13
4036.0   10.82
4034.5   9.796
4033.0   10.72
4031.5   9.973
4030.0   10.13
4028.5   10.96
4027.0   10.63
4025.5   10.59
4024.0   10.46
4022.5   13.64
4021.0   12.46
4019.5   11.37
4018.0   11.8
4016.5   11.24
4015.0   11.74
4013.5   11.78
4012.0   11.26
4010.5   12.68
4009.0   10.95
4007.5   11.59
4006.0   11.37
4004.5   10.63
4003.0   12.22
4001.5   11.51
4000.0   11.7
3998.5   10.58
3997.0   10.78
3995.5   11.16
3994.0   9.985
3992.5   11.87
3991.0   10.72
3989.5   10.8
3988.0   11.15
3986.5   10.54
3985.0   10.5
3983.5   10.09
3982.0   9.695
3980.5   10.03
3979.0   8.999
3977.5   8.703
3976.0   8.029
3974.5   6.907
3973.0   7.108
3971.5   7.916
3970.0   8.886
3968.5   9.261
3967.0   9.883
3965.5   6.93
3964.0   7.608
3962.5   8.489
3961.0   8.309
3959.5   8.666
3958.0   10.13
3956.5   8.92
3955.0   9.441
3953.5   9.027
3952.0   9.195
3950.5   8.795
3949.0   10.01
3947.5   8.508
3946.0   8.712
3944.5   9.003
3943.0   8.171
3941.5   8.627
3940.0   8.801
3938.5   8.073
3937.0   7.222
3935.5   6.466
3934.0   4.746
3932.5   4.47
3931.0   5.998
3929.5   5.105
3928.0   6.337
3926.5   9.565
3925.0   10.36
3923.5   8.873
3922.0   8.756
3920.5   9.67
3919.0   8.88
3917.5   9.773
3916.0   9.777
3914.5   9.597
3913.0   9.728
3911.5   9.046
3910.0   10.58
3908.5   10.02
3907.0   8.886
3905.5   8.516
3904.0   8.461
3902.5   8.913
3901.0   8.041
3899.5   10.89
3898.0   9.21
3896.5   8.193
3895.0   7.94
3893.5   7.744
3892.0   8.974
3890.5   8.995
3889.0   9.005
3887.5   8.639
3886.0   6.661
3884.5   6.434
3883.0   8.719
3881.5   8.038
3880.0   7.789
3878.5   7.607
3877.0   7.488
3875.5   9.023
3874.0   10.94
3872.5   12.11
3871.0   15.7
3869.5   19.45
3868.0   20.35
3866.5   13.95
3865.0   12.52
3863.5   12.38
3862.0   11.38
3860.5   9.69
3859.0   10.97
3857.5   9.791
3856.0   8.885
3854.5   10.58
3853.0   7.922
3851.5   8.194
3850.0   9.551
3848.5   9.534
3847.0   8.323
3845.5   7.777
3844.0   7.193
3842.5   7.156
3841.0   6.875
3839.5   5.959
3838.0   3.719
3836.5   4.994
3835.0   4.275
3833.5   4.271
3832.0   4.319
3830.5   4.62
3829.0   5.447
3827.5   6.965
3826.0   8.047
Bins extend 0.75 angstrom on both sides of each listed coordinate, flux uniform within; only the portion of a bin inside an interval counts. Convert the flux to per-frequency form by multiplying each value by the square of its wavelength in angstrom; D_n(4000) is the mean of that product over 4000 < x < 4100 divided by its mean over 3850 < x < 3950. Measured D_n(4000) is 1.3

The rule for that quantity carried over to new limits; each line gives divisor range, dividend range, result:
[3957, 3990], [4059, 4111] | 1.29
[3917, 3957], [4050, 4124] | 1.44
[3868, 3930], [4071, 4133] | 1.26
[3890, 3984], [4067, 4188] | 1.38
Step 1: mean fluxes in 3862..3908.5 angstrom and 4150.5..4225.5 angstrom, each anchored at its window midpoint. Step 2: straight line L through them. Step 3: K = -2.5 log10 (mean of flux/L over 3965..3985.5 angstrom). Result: 0.176 mag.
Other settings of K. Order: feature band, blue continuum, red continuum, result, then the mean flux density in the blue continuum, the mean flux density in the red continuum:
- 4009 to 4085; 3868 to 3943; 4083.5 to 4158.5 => -0.12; 8.94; 10.7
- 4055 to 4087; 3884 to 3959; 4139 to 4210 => -0.14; 8.53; 10.8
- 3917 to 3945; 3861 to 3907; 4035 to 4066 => 0.31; 10.1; 11.1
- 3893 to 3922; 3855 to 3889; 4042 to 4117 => 0.18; 10.8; 11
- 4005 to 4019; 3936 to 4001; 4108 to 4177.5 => -0.21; 9.25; 10.6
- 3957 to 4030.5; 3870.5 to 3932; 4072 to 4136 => -0.06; 8.86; 10.7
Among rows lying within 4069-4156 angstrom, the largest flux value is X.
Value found 13.98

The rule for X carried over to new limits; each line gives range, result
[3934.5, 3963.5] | 10.13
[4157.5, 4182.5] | 11.72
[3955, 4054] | 13.64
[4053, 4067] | 11.81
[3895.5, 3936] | 10.89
